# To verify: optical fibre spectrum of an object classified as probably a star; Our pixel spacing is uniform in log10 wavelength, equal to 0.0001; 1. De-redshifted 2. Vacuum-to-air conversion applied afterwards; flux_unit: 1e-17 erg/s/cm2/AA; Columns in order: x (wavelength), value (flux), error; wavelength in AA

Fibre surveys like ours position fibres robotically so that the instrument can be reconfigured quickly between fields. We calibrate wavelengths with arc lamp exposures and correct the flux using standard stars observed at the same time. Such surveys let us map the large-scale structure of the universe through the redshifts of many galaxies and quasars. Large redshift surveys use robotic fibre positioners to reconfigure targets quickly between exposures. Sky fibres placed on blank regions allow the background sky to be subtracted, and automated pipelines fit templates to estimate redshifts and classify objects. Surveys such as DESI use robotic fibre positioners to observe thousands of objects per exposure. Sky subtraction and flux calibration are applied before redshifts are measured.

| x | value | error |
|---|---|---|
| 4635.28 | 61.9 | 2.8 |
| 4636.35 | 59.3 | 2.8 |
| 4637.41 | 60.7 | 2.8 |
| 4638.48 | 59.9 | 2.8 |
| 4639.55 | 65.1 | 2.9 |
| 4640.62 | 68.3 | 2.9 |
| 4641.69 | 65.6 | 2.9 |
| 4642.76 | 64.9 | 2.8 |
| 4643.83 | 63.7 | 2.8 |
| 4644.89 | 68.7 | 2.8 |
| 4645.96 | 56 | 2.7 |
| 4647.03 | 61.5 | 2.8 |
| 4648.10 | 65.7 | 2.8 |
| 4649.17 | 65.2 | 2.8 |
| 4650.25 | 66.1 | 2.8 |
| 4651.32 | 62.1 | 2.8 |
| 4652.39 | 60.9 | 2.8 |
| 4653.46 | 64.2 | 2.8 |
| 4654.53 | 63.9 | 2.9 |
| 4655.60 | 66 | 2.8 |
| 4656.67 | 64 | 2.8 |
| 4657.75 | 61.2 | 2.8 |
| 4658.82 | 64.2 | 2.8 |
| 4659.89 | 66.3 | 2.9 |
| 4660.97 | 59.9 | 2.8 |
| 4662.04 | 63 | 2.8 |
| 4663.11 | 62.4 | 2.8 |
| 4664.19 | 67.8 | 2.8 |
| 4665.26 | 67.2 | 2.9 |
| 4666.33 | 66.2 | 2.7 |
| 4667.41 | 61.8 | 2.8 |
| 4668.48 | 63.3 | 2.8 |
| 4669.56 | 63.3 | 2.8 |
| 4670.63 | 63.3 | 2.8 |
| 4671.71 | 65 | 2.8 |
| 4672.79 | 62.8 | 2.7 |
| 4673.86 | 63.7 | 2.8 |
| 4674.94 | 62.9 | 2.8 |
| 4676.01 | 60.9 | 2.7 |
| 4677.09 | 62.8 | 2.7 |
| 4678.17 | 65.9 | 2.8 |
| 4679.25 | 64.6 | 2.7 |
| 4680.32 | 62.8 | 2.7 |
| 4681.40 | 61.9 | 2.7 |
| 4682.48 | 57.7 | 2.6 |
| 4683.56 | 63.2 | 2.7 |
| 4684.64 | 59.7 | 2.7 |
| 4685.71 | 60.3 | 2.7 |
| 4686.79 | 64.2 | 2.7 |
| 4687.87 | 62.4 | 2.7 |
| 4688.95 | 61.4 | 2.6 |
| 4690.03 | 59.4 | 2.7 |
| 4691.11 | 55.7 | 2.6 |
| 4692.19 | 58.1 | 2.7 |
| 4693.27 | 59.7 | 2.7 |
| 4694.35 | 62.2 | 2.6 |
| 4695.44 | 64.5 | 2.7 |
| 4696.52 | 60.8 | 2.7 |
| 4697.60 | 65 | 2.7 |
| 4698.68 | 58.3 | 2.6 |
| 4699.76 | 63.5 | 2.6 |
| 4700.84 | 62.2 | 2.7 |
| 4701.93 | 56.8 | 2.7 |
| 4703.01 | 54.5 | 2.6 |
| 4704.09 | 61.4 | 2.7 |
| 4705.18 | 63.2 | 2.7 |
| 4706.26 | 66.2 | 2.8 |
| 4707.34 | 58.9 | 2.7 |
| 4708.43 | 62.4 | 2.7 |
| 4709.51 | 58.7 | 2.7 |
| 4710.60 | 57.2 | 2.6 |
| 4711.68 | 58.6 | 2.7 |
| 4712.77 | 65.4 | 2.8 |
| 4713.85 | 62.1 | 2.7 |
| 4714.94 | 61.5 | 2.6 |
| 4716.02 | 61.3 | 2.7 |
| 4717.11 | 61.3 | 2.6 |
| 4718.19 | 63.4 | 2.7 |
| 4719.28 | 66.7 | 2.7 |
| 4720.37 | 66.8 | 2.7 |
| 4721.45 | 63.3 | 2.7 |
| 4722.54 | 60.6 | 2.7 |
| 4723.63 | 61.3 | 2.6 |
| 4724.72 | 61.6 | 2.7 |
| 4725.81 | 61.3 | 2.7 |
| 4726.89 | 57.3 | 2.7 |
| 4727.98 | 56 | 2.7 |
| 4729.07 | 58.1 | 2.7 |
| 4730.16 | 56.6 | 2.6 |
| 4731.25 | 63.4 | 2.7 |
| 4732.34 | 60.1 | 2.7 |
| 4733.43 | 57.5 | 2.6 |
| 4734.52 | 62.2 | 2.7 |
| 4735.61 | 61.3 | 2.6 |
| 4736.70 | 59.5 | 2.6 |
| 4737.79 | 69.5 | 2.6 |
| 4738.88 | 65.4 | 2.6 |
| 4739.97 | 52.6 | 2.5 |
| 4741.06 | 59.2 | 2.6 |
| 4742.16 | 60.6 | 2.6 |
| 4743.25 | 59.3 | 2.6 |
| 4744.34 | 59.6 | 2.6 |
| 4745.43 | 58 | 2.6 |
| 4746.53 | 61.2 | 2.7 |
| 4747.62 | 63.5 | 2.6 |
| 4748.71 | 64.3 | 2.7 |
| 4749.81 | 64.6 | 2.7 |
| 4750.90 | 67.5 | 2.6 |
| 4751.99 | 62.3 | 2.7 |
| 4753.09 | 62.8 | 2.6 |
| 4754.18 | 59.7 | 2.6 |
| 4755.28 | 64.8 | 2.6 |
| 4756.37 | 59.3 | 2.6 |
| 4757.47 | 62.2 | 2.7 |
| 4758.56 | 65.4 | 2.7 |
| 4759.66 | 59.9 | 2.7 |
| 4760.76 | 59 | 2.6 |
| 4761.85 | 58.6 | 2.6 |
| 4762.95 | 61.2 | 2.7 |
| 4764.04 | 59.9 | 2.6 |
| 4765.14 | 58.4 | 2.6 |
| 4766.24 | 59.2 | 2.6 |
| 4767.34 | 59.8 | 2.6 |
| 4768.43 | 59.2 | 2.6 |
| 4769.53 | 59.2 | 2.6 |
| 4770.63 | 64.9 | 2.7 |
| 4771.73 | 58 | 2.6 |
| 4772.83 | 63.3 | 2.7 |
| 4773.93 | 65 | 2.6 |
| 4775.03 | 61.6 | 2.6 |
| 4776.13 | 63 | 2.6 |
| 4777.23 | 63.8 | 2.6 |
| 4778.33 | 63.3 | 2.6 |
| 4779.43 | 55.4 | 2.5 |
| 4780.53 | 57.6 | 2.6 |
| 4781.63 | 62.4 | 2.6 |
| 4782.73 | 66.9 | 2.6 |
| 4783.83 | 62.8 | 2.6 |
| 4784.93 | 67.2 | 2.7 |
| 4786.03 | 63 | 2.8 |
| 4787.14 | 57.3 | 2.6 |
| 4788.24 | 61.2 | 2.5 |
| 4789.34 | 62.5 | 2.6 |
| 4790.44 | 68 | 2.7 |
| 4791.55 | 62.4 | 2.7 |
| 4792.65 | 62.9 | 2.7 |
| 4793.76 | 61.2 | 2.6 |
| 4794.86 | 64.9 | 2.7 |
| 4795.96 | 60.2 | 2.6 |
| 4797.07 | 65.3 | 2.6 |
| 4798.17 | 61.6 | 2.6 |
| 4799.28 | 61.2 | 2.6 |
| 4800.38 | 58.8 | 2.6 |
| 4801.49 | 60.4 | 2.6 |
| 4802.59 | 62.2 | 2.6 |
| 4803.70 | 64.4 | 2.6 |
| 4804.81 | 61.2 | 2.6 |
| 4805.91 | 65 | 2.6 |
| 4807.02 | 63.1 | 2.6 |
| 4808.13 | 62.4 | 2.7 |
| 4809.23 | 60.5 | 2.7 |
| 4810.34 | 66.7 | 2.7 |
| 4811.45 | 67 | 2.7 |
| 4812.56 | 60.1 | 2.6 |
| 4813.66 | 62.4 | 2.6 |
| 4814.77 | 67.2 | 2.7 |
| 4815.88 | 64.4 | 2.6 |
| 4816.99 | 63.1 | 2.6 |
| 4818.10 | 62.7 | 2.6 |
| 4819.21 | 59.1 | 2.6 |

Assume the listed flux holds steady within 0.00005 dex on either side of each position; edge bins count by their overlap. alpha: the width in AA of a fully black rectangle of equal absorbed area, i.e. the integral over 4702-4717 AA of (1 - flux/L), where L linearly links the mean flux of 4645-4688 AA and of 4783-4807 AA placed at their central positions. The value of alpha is 0.5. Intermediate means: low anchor 63.2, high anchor 62.6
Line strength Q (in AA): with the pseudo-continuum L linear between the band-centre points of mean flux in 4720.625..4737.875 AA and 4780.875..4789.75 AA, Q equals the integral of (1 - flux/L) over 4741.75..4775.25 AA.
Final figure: 0.2 AA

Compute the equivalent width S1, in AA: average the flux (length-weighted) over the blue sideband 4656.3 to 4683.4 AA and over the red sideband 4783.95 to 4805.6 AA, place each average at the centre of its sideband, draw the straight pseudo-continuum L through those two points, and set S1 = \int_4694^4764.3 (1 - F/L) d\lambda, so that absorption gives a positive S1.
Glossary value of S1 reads 1.84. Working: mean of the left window 63.4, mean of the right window 62.5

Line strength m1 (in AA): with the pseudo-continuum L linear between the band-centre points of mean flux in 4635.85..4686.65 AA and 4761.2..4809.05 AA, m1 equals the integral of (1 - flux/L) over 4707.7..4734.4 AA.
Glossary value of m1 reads 0.7 AA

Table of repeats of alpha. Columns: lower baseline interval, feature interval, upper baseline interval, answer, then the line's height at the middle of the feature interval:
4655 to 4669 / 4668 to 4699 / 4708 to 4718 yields 0.44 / 62.8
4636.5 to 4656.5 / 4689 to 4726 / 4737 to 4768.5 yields 0.62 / 62.3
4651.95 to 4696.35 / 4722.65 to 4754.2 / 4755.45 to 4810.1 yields 0.63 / 62.2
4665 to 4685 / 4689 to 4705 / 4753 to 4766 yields 0.57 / 62.5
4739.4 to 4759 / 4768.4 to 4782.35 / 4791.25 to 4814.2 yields 0.13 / 62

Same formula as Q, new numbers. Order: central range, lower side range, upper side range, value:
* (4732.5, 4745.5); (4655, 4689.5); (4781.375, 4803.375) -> 0.5 AA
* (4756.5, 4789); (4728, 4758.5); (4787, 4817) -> 0.4 AA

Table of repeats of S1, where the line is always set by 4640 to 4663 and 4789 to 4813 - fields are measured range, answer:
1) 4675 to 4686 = 0.3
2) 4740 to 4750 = 0.4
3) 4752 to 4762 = 0.3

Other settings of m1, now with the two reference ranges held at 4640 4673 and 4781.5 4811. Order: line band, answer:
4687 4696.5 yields 0.47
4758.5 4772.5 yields 0.67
